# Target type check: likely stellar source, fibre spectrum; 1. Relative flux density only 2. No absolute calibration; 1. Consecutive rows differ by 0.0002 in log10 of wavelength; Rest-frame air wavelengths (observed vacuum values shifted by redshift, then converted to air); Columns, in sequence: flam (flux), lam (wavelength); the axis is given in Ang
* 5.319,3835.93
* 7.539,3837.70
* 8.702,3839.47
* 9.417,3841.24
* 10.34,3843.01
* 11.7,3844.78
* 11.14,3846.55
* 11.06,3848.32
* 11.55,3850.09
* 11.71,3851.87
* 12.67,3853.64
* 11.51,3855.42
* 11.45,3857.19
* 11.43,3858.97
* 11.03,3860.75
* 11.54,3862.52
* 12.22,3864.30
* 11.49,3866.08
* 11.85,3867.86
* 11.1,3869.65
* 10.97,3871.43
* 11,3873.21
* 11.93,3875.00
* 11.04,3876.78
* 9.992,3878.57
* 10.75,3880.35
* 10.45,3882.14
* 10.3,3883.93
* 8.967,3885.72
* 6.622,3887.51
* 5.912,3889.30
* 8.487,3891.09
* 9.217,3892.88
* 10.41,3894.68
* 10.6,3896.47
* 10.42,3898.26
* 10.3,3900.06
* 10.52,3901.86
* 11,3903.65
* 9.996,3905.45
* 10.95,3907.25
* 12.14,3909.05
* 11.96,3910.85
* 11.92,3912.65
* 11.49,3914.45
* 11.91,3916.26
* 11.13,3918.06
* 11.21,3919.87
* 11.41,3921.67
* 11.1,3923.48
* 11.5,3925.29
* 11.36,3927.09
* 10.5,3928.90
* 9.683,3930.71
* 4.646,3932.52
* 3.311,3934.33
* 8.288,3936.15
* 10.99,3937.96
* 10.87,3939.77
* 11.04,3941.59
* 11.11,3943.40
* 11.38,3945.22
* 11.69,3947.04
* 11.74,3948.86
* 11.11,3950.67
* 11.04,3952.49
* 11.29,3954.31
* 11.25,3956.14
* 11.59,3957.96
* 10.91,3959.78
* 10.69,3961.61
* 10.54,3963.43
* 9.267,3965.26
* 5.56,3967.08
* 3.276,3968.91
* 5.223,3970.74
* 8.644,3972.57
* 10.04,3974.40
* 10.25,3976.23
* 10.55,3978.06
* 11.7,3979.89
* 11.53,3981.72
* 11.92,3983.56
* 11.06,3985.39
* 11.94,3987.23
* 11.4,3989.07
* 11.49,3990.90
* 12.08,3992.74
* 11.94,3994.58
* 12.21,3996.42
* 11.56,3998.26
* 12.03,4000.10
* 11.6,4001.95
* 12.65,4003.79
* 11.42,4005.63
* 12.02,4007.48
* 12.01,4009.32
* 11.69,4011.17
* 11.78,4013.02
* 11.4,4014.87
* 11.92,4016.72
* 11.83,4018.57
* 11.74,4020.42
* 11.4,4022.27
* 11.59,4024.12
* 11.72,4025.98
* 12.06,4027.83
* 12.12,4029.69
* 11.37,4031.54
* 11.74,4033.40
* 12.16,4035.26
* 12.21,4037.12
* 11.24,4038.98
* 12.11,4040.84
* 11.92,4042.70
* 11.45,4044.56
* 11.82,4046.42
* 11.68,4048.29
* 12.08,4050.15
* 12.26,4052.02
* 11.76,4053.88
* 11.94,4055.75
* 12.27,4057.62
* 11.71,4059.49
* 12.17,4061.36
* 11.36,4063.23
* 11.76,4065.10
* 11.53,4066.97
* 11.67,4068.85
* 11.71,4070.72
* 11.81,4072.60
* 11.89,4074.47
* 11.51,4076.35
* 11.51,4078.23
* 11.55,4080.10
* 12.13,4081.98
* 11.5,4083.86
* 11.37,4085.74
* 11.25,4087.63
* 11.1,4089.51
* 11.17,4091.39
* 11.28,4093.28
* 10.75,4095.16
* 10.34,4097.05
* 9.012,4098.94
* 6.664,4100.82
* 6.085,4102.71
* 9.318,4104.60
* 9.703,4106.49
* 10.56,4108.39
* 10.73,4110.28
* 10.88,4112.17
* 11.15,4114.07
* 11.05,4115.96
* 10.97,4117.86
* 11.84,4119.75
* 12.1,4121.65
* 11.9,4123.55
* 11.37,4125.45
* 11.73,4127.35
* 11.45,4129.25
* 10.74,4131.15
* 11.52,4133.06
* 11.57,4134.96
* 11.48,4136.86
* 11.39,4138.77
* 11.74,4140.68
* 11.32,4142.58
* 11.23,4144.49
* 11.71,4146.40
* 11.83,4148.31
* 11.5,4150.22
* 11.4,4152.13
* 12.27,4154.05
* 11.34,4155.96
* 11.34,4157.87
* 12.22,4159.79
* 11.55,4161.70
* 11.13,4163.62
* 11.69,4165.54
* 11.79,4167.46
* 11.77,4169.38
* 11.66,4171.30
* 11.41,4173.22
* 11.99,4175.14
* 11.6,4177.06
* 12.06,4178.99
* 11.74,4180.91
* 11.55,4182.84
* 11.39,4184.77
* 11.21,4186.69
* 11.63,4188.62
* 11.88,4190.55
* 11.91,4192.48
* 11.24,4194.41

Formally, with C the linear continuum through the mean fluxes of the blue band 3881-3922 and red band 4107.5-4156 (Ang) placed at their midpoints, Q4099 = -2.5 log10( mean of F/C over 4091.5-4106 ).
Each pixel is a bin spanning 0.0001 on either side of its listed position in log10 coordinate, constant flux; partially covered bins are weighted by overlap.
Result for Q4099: 0.22 mag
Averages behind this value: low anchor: 10.3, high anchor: 11.4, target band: 9.2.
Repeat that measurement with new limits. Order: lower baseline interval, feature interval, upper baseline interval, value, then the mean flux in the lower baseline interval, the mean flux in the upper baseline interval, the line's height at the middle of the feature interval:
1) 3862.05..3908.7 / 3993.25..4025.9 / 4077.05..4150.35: -0.112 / 10.3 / 10.9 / 10.7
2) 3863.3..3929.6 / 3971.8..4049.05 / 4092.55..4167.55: -0.076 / 10.7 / 11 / 10.8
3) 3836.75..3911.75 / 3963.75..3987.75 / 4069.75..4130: 0.152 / 10.6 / 10.9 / 10.7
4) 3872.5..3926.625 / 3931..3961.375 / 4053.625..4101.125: 0.059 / 10.5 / 11.3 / 10.7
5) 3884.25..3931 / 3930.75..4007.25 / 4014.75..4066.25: 0.077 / 10.4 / 11.8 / 11.1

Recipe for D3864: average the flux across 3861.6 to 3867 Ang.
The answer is 11.8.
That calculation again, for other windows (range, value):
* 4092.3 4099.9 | 10.3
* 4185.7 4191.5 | 11.6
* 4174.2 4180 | 11.9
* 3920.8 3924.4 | 11.2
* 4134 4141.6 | 11.5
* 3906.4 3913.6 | 11.8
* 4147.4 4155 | 11.7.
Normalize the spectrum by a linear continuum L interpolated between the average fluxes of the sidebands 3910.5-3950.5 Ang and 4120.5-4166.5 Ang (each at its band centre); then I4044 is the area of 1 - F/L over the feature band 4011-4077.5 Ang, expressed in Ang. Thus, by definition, -4.5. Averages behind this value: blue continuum 10.5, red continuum 11.6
